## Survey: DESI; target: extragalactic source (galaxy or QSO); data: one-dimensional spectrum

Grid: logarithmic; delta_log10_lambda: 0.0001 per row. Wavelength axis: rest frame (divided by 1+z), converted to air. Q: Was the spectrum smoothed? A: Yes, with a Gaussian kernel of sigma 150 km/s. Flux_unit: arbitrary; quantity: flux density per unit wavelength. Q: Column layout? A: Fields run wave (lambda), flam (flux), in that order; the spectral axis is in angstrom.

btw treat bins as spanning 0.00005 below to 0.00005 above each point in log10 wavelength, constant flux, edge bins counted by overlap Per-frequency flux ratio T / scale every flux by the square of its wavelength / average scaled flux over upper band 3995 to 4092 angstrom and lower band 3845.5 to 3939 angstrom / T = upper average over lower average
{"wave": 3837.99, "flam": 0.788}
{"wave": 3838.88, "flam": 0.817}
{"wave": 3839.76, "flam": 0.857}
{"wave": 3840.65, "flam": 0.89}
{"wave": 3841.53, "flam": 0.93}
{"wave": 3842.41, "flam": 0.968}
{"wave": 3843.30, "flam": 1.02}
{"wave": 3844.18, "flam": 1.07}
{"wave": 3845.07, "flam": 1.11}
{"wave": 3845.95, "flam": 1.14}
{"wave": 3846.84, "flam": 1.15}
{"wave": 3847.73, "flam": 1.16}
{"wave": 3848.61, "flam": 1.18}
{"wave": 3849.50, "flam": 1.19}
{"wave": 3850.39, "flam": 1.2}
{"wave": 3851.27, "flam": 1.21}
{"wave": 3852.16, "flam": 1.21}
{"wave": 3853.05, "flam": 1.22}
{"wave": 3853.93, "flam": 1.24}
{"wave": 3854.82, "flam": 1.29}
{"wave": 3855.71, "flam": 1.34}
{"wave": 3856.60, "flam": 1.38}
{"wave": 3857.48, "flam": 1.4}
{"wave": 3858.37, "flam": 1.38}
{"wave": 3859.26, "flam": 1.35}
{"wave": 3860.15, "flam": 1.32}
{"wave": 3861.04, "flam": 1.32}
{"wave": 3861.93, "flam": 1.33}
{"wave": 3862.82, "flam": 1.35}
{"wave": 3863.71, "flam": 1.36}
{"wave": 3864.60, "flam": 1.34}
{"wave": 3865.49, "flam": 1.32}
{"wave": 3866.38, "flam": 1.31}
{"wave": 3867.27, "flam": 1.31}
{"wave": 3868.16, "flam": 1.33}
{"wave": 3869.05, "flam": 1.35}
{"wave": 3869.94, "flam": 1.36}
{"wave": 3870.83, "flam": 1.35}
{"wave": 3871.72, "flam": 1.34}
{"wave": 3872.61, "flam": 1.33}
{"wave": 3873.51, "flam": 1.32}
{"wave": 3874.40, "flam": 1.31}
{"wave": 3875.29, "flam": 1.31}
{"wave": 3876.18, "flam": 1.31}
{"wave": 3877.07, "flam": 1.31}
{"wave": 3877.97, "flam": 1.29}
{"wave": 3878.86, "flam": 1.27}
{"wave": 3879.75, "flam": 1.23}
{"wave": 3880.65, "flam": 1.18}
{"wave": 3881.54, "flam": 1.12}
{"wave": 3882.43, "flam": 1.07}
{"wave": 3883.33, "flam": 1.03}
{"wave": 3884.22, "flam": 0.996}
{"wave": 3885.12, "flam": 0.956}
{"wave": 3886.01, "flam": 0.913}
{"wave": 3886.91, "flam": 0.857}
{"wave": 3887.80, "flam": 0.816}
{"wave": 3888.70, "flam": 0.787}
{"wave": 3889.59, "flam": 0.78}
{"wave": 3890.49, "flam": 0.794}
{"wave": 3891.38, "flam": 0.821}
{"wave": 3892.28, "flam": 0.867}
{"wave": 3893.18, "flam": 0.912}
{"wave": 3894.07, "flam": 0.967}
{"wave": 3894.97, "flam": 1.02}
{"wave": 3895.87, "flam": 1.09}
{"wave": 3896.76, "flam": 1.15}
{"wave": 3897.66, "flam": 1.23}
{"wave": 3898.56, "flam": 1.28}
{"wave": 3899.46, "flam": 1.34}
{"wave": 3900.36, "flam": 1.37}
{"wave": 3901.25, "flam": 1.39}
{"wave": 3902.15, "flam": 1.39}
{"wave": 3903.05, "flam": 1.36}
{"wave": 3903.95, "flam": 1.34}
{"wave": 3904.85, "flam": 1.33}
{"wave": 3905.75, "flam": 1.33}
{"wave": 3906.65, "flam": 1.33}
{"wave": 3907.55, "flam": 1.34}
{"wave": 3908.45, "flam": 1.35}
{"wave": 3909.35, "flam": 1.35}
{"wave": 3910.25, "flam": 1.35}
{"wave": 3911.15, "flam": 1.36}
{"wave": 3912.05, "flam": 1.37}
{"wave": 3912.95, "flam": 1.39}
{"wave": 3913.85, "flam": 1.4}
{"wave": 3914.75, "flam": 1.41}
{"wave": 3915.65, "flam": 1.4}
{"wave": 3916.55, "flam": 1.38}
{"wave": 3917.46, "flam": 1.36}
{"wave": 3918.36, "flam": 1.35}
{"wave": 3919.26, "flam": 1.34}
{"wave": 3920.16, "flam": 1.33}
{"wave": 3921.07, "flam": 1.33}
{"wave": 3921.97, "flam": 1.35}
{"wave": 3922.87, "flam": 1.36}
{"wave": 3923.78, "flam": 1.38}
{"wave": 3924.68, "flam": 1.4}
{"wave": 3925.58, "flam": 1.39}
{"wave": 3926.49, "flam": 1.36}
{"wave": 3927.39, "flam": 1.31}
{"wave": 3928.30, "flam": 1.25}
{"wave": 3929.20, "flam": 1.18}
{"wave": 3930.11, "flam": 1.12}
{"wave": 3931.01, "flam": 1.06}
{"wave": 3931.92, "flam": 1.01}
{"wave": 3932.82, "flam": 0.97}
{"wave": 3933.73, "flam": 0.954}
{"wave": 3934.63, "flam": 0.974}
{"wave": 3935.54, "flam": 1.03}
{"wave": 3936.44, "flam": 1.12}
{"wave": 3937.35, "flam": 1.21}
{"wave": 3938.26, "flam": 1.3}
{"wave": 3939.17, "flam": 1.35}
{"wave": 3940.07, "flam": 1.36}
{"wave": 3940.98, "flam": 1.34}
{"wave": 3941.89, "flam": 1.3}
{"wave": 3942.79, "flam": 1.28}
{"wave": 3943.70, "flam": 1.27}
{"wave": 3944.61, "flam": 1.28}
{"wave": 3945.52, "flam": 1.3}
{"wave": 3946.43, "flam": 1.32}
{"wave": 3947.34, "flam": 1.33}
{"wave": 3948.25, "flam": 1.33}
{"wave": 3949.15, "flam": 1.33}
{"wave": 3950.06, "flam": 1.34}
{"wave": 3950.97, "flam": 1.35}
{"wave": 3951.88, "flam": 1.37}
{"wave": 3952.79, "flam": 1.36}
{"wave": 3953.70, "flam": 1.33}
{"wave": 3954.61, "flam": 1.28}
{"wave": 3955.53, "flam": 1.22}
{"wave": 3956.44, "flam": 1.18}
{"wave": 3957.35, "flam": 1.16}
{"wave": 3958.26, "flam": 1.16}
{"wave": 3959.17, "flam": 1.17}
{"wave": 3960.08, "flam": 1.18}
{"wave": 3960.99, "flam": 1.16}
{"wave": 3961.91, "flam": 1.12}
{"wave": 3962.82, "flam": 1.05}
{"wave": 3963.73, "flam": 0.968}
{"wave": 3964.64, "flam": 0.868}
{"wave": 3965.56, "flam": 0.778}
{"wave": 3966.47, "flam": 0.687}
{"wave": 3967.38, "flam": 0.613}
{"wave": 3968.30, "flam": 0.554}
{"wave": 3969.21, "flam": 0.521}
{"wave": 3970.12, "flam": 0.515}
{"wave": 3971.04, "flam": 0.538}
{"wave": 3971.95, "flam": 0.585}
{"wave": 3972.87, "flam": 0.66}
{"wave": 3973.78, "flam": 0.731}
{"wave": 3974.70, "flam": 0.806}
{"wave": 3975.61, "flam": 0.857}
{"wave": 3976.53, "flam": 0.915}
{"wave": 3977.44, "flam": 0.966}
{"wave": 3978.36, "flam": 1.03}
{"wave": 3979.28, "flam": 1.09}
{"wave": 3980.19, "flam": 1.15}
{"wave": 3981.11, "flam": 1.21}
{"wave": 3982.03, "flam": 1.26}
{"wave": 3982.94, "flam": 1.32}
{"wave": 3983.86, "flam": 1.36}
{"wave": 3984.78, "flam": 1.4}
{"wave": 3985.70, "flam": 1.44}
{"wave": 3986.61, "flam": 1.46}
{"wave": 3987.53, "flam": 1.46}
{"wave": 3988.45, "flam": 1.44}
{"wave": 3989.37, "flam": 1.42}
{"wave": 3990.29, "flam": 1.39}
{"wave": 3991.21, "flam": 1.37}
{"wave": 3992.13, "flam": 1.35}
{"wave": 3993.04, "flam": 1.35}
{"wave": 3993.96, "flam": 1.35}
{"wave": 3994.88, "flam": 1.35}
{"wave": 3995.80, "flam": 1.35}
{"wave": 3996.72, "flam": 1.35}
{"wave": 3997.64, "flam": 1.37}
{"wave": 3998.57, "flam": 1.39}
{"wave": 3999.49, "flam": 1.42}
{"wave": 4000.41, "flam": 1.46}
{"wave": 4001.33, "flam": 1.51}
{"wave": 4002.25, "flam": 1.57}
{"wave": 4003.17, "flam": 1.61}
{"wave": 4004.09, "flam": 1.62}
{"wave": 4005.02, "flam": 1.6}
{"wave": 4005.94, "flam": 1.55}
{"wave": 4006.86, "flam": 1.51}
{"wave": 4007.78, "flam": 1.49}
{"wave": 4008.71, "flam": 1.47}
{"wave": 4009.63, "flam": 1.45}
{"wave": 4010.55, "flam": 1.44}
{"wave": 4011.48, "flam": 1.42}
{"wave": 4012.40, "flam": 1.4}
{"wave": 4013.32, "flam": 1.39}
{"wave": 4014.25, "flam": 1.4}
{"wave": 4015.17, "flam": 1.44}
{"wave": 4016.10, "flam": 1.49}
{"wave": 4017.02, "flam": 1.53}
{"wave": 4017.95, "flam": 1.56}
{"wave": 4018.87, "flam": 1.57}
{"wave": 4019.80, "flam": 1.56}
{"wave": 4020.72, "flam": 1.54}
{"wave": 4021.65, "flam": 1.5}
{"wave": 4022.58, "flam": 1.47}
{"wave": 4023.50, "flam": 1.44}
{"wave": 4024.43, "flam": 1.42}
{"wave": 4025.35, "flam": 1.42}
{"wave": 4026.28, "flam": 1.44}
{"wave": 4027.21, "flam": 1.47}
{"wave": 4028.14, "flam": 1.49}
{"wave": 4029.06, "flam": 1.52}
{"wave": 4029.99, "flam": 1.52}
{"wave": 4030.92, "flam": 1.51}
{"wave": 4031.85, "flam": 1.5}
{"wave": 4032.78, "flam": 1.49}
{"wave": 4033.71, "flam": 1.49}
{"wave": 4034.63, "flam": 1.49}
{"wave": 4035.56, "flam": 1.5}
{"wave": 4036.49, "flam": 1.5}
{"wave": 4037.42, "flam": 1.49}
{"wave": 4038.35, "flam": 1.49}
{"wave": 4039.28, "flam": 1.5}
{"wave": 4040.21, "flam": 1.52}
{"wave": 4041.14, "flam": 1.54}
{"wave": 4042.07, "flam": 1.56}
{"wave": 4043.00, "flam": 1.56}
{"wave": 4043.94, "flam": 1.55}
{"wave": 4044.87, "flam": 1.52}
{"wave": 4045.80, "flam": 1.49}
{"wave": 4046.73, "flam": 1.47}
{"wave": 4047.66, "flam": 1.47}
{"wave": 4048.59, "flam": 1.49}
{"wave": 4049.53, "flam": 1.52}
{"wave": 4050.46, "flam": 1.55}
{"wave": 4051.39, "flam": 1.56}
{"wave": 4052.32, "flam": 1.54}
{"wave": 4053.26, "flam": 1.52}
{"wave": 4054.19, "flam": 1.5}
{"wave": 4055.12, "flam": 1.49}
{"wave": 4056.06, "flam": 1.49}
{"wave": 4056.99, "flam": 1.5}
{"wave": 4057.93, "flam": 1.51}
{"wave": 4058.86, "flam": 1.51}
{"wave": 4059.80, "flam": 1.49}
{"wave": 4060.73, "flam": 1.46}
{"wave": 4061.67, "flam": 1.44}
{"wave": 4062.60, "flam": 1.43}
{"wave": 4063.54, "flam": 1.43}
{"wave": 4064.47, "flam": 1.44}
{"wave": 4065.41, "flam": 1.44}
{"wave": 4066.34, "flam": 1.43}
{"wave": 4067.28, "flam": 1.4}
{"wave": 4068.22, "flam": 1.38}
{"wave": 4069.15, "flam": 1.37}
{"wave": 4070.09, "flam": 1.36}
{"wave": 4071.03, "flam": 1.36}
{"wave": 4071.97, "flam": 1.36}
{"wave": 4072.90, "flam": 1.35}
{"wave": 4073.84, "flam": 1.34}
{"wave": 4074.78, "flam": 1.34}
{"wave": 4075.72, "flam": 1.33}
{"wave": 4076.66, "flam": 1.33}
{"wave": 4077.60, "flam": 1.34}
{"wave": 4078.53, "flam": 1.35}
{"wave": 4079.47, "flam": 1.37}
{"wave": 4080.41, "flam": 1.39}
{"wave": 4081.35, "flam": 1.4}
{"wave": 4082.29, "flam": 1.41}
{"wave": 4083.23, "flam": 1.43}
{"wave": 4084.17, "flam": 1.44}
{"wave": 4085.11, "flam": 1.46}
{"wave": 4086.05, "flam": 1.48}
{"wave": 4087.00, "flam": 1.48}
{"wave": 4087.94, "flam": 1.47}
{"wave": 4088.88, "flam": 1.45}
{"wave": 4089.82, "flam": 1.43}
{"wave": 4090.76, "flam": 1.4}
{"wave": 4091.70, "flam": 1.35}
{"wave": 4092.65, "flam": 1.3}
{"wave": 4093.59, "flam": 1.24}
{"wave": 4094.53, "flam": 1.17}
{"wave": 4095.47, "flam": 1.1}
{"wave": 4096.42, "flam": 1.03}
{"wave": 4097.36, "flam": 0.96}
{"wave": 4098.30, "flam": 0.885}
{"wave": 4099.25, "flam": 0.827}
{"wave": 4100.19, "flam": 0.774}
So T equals 1.3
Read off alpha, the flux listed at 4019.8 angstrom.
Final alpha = 1.56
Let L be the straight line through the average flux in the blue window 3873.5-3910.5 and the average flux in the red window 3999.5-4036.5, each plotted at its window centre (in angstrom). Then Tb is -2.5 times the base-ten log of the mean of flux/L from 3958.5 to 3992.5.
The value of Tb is 0.311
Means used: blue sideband 1.15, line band 1.04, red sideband 1.49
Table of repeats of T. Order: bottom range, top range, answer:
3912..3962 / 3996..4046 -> 1.23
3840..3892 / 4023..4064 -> 1.39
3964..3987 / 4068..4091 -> 1.57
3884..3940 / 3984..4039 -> 1.28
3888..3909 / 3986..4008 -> 1.32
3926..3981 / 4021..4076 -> 1.43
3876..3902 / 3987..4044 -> 1.46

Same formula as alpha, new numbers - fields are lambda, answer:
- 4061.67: 1.44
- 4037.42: 1.49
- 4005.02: 1.6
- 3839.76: 0.857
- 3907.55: 1.34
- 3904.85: 1.33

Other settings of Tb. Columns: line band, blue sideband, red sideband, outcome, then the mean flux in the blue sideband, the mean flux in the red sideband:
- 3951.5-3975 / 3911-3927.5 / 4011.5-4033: 0.44 mag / 1.37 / 1.48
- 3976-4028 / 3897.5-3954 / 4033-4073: 0.00 mag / 1.3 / 1.48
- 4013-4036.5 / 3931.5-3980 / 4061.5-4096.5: -0.20 mag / 1.07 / 1.37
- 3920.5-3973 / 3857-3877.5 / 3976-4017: 0.20 mag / 1.34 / 1.38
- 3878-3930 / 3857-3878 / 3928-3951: 0.05 mag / 1.33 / 1.22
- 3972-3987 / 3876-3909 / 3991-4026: 0.26 mag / 1.13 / 1.46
